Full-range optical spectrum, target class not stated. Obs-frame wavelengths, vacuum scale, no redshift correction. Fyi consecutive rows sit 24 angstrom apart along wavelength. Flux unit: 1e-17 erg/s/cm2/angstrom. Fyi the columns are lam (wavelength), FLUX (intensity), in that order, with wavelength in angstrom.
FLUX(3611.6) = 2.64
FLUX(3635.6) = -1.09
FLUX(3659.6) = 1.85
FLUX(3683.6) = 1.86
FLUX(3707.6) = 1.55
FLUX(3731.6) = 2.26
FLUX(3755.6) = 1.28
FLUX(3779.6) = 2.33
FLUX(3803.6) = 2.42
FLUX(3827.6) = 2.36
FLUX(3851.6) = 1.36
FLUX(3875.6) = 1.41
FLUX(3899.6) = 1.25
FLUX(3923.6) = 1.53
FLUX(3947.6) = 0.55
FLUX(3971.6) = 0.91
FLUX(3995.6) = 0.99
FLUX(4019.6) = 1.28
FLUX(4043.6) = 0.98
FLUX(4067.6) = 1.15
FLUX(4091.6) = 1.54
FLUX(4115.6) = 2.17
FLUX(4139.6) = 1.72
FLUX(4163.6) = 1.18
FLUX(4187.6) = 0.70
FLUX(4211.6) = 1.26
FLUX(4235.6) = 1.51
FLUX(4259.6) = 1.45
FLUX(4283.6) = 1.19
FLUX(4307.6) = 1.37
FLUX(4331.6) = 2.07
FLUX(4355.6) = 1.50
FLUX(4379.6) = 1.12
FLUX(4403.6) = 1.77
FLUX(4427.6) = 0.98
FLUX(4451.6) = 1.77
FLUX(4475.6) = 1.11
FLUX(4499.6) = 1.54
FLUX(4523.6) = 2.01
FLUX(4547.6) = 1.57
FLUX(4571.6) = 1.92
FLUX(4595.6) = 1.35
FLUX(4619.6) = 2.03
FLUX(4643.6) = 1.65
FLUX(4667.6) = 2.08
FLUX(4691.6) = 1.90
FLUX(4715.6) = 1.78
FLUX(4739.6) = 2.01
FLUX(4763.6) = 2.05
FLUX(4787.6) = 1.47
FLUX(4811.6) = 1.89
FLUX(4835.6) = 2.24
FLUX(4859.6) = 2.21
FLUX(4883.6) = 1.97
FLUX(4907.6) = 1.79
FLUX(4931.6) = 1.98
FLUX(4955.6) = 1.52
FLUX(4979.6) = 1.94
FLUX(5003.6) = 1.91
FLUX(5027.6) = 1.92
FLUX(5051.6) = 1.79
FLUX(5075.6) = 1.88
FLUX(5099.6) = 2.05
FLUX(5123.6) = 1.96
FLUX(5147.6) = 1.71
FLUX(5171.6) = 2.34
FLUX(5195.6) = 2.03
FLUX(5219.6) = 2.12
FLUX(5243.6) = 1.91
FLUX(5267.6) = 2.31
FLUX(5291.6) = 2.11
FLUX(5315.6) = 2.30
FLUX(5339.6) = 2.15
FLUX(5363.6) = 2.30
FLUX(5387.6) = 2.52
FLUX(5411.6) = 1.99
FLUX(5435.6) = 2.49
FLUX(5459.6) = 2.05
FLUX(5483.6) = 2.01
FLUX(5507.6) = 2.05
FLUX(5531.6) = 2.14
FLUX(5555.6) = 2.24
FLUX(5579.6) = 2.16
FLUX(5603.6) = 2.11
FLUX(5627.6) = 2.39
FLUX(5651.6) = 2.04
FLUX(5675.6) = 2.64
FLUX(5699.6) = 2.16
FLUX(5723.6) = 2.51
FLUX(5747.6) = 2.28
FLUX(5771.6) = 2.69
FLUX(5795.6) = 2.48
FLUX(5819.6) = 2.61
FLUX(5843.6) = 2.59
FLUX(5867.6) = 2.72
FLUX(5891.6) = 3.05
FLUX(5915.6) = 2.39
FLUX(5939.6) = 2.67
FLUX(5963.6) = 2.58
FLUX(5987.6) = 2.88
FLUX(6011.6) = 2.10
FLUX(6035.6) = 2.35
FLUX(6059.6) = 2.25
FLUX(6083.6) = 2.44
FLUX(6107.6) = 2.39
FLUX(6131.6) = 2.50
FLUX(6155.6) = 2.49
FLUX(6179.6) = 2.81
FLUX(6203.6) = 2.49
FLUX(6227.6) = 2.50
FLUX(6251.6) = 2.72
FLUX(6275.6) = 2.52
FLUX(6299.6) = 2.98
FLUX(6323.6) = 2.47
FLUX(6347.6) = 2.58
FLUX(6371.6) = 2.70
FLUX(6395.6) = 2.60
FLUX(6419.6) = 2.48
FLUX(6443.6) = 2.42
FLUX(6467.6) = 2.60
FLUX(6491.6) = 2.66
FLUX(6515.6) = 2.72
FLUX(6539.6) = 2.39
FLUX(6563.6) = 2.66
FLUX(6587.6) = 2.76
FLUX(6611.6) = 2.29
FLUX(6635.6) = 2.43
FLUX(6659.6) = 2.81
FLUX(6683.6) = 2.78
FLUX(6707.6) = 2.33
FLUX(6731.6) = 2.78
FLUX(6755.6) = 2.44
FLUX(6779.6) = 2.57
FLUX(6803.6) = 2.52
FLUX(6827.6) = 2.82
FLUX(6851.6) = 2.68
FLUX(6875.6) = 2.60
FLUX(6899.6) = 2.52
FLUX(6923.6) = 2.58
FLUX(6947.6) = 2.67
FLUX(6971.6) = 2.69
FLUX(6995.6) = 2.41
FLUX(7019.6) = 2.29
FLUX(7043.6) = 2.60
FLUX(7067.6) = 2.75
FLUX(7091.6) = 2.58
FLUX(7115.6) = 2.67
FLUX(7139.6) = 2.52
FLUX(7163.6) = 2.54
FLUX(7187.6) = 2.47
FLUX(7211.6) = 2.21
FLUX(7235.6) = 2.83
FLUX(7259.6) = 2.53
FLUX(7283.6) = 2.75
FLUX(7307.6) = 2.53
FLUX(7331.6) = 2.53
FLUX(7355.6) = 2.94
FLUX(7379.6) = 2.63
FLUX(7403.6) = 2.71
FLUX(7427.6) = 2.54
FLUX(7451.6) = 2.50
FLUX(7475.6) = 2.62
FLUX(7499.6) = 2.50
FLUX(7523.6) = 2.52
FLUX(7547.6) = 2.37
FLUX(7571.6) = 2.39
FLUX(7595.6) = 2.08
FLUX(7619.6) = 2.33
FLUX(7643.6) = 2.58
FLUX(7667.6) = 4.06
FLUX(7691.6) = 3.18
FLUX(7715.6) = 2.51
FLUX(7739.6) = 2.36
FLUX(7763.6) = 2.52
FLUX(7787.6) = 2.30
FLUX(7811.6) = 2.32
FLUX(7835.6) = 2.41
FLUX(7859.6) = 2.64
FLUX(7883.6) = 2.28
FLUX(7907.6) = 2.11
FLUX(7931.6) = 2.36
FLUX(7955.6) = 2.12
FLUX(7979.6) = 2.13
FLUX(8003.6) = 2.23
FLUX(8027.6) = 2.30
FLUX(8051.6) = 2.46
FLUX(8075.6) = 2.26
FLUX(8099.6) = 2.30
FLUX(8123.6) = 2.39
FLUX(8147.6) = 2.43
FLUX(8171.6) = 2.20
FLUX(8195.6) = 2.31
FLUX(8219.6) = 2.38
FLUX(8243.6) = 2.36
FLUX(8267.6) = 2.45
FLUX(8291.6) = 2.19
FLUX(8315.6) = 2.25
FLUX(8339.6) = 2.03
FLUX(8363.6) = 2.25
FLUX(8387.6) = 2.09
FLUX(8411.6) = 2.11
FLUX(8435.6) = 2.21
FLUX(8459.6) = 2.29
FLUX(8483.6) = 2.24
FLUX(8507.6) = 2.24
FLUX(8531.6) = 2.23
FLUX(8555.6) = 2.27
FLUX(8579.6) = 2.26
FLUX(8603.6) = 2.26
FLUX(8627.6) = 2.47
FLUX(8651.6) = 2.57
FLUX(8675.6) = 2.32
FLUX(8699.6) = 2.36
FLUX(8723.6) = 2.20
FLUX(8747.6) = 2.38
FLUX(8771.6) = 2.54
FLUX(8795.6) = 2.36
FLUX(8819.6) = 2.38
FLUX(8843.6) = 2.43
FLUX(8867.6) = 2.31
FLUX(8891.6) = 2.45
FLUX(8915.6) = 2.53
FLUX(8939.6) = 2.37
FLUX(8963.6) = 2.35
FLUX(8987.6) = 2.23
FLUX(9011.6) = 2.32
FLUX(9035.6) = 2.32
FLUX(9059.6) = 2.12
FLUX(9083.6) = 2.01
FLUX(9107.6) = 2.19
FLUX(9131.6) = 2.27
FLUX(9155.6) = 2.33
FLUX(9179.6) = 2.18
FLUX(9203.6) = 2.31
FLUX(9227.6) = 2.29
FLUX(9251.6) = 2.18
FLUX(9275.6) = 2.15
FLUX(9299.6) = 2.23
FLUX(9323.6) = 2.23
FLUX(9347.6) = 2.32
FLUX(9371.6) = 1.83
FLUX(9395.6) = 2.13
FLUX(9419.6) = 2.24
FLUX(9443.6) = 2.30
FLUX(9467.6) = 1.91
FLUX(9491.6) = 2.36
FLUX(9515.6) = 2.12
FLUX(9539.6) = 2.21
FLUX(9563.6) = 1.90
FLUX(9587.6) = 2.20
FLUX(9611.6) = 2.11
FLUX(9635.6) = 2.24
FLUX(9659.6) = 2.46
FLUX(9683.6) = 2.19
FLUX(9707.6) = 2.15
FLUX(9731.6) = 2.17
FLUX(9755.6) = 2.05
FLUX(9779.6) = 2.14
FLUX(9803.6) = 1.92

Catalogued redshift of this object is 0.168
